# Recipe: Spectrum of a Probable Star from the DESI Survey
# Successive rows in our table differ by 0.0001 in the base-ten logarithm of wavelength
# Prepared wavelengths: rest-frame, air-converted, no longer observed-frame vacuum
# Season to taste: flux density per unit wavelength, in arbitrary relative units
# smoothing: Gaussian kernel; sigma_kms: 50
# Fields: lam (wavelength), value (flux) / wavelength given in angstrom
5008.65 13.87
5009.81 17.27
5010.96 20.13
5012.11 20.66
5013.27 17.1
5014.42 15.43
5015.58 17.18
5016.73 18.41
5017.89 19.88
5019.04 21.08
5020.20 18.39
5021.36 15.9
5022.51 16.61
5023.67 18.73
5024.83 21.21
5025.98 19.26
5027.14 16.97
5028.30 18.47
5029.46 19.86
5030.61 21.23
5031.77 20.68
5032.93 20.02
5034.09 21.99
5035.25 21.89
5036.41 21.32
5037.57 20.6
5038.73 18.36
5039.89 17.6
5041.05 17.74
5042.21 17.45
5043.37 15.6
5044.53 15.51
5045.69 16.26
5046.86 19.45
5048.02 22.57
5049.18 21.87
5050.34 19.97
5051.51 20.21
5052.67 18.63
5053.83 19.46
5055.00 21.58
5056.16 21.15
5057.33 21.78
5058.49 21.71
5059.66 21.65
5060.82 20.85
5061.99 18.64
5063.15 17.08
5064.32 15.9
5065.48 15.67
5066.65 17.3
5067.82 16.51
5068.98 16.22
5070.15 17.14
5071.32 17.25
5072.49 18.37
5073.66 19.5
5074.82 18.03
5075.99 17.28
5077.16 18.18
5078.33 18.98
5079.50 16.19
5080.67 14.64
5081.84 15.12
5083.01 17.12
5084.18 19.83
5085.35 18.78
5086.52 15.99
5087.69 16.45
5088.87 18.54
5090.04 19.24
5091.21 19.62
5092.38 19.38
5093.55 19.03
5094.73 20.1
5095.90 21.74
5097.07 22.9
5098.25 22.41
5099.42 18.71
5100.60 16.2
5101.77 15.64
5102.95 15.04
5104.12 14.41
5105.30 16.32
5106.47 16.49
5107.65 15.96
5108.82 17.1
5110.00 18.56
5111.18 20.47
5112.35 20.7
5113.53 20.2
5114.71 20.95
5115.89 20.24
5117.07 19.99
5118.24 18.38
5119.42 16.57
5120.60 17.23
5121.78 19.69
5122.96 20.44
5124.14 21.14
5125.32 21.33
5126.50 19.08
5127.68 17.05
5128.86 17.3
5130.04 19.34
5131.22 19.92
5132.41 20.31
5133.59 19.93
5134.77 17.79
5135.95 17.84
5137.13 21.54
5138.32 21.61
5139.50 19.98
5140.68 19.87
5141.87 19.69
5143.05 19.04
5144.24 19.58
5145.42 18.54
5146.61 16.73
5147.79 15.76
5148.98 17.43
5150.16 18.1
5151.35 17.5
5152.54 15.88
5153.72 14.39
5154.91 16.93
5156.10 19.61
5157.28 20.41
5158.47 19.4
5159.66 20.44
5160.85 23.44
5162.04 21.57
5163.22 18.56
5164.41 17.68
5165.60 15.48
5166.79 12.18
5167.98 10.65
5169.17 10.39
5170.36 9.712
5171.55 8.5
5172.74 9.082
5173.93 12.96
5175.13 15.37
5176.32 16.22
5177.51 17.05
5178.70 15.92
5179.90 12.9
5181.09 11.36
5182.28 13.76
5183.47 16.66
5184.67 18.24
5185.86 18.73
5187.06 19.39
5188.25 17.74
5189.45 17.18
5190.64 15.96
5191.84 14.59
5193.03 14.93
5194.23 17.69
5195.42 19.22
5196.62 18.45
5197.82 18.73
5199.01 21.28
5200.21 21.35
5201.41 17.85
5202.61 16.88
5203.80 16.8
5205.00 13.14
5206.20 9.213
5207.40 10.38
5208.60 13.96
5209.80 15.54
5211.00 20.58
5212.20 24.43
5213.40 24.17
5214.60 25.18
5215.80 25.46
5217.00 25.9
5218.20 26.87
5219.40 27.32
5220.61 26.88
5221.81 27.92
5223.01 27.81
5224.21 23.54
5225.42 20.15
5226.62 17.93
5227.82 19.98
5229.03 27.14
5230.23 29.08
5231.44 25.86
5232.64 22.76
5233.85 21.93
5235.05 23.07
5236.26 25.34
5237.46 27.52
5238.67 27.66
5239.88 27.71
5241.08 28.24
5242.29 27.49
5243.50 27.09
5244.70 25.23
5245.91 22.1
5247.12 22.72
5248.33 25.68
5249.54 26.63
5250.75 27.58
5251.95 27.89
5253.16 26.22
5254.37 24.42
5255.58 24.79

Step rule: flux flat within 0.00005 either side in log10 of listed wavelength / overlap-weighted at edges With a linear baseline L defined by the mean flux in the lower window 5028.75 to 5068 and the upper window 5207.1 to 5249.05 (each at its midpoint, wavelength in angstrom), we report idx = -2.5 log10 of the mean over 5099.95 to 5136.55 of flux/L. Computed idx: 0.15 mag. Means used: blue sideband 19.4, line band 18.4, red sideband 24.1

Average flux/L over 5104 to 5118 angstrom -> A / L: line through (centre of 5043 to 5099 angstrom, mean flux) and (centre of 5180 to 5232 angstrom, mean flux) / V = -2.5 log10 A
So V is 0.03 mag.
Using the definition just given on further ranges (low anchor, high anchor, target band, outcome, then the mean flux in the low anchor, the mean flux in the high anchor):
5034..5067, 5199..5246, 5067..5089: 0.15 mag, 19.3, 22.8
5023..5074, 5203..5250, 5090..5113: 0.10 mag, 19.1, 23.2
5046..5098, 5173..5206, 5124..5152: -0.09 mag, 18.8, 16.5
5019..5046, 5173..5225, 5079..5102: 0.02 mag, 18.8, 18.7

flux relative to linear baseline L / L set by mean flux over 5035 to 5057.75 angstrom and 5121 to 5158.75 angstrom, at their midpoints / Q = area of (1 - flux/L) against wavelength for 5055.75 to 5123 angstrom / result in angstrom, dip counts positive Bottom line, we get 2.8 angstrom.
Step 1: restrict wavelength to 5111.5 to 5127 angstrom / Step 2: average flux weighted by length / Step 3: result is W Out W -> 19.7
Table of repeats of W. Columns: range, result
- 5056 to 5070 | 18.6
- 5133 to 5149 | 19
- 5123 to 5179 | 17.4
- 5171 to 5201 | 16.2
